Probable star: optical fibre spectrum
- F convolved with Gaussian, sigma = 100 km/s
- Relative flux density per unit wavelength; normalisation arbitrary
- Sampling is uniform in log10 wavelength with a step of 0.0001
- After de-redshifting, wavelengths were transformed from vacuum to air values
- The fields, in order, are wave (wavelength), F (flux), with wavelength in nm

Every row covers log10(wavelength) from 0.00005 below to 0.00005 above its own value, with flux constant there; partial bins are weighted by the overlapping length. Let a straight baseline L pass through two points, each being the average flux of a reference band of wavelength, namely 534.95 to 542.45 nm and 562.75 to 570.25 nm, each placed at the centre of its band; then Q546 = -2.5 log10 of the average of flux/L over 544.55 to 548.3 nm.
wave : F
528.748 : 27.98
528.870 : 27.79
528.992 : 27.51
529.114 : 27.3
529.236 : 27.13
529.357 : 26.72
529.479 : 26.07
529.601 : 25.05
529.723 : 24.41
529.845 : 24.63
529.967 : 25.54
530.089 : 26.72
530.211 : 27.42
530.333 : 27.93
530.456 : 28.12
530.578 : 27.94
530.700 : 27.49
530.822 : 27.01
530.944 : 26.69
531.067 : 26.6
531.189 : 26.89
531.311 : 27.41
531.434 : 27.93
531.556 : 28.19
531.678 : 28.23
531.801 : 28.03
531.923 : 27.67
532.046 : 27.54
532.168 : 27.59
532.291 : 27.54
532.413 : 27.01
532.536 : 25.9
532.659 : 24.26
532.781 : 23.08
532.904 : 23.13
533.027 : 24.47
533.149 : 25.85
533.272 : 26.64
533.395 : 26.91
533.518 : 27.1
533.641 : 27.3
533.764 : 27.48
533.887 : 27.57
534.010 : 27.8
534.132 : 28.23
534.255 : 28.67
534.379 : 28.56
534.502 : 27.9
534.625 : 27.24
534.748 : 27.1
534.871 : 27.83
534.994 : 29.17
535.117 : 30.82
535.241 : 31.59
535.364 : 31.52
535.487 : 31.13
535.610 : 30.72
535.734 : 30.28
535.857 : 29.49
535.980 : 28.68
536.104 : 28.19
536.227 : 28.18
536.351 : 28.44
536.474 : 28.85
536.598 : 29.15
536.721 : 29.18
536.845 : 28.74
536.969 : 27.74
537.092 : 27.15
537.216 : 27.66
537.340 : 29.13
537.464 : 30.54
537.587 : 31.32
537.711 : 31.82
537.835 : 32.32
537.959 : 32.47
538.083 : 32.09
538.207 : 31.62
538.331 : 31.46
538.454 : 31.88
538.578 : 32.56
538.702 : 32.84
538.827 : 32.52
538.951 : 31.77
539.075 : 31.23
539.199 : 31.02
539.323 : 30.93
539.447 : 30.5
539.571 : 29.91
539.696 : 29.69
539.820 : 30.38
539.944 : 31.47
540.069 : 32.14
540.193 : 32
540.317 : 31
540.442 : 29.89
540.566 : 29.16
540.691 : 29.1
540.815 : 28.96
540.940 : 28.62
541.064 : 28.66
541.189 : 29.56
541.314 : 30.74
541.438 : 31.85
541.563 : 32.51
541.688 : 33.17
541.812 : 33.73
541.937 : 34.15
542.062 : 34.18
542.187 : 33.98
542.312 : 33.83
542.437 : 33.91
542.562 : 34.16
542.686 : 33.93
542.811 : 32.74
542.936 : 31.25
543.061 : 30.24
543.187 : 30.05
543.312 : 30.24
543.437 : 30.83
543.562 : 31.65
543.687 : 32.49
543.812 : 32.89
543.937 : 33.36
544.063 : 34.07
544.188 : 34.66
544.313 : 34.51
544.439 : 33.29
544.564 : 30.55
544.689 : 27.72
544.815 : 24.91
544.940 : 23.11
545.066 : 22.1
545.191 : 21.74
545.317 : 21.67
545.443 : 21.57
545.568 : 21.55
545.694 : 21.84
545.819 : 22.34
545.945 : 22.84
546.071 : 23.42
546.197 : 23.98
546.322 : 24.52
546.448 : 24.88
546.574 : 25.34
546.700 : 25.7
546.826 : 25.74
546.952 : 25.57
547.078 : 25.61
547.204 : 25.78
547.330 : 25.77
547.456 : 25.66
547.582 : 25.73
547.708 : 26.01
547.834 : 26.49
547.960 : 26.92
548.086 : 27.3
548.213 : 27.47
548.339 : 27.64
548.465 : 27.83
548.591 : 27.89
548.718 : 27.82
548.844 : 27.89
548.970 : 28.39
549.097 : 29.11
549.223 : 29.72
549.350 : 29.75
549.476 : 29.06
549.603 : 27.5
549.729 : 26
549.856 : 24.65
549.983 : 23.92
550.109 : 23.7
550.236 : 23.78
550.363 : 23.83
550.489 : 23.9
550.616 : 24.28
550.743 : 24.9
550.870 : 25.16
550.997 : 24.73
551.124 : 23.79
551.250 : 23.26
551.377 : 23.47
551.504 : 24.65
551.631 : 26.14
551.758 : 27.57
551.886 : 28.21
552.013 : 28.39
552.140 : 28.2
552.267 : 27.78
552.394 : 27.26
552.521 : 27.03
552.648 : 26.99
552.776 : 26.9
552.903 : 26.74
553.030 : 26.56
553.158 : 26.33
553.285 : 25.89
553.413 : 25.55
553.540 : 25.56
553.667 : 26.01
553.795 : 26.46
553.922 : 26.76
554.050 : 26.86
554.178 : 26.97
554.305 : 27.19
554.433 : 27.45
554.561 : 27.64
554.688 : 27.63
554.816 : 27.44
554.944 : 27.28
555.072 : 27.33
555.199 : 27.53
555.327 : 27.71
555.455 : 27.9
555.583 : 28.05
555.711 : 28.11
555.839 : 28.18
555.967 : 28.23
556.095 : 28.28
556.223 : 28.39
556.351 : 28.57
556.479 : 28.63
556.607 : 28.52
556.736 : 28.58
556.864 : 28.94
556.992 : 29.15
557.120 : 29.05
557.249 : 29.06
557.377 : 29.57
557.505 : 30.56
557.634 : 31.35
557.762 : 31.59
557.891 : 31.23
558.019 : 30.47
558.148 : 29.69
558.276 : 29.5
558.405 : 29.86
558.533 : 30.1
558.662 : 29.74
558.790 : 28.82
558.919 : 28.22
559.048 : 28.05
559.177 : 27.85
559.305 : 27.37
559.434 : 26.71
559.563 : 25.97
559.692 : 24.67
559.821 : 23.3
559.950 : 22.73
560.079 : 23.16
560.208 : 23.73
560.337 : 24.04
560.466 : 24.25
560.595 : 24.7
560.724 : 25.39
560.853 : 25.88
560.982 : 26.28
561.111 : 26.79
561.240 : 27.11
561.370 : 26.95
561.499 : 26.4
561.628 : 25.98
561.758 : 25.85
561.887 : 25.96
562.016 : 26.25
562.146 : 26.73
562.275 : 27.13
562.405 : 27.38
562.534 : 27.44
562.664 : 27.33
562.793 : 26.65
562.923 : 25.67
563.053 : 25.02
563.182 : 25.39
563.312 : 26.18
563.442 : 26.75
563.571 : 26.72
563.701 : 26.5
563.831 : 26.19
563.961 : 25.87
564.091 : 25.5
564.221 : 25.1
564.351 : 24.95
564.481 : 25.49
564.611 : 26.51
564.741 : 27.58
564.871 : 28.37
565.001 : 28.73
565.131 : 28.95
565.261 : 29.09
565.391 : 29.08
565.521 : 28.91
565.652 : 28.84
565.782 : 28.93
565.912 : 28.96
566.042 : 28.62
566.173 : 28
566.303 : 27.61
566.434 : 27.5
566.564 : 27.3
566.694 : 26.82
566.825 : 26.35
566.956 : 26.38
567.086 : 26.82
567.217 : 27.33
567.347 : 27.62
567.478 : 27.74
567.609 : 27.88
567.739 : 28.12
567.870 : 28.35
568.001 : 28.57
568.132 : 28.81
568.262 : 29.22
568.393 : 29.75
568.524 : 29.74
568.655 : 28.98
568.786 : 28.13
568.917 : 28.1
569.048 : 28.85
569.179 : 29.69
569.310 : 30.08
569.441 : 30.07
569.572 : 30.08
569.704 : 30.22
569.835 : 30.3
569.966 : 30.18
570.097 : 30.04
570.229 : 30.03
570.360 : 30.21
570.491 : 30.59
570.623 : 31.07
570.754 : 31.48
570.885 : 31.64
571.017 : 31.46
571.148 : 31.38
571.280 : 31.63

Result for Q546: 0.21 mag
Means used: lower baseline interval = 30.8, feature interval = 24.7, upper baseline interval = 27.9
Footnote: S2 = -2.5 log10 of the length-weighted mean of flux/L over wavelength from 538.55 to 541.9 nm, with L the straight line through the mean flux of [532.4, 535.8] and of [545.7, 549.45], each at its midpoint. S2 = -0.147 mag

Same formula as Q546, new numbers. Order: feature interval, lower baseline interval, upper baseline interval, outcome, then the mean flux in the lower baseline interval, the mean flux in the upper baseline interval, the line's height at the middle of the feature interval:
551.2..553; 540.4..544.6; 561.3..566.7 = 0.121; 32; 27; 29.8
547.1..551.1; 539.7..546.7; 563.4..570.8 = 0.107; 29.4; 28.3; 29.1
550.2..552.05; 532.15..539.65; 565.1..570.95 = 0.159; 29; 28.9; 29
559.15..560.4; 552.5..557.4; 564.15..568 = 0.113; 27.6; 27.7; 27.6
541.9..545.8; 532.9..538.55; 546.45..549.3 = -0.083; 29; 26.8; 27.6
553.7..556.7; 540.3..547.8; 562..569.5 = 0.017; 28.7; 27.6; 28.1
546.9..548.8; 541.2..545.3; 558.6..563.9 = 0.125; 31.2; 26.2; 29.9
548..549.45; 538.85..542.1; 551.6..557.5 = 0.029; 31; 27.6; 29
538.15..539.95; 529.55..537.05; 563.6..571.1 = -0.131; 27.6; 28.5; 27.8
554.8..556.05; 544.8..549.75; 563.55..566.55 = -0.053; 25.6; 27.5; 26.5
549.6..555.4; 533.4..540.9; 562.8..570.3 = 0.106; 29.8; 27.9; 28.8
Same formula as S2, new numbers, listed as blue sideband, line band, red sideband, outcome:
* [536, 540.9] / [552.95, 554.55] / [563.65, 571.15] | 0.11 mag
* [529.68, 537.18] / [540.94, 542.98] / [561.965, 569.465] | -0.18 mag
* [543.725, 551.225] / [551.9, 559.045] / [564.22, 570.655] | -0.04 mag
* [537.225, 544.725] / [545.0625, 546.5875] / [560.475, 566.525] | 0.32 mag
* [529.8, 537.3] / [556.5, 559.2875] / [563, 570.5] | -0.06 mag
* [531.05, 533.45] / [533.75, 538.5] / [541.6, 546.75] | -0.08 mag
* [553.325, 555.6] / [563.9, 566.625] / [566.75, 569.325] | 0.02 mag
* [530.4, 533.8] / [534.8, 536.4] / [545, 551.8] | -0.12 mag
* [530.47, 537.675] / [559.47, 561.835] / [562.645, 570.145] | 0.11 mag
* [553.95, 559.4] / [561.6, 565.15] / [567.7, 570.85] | 0.10 mag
